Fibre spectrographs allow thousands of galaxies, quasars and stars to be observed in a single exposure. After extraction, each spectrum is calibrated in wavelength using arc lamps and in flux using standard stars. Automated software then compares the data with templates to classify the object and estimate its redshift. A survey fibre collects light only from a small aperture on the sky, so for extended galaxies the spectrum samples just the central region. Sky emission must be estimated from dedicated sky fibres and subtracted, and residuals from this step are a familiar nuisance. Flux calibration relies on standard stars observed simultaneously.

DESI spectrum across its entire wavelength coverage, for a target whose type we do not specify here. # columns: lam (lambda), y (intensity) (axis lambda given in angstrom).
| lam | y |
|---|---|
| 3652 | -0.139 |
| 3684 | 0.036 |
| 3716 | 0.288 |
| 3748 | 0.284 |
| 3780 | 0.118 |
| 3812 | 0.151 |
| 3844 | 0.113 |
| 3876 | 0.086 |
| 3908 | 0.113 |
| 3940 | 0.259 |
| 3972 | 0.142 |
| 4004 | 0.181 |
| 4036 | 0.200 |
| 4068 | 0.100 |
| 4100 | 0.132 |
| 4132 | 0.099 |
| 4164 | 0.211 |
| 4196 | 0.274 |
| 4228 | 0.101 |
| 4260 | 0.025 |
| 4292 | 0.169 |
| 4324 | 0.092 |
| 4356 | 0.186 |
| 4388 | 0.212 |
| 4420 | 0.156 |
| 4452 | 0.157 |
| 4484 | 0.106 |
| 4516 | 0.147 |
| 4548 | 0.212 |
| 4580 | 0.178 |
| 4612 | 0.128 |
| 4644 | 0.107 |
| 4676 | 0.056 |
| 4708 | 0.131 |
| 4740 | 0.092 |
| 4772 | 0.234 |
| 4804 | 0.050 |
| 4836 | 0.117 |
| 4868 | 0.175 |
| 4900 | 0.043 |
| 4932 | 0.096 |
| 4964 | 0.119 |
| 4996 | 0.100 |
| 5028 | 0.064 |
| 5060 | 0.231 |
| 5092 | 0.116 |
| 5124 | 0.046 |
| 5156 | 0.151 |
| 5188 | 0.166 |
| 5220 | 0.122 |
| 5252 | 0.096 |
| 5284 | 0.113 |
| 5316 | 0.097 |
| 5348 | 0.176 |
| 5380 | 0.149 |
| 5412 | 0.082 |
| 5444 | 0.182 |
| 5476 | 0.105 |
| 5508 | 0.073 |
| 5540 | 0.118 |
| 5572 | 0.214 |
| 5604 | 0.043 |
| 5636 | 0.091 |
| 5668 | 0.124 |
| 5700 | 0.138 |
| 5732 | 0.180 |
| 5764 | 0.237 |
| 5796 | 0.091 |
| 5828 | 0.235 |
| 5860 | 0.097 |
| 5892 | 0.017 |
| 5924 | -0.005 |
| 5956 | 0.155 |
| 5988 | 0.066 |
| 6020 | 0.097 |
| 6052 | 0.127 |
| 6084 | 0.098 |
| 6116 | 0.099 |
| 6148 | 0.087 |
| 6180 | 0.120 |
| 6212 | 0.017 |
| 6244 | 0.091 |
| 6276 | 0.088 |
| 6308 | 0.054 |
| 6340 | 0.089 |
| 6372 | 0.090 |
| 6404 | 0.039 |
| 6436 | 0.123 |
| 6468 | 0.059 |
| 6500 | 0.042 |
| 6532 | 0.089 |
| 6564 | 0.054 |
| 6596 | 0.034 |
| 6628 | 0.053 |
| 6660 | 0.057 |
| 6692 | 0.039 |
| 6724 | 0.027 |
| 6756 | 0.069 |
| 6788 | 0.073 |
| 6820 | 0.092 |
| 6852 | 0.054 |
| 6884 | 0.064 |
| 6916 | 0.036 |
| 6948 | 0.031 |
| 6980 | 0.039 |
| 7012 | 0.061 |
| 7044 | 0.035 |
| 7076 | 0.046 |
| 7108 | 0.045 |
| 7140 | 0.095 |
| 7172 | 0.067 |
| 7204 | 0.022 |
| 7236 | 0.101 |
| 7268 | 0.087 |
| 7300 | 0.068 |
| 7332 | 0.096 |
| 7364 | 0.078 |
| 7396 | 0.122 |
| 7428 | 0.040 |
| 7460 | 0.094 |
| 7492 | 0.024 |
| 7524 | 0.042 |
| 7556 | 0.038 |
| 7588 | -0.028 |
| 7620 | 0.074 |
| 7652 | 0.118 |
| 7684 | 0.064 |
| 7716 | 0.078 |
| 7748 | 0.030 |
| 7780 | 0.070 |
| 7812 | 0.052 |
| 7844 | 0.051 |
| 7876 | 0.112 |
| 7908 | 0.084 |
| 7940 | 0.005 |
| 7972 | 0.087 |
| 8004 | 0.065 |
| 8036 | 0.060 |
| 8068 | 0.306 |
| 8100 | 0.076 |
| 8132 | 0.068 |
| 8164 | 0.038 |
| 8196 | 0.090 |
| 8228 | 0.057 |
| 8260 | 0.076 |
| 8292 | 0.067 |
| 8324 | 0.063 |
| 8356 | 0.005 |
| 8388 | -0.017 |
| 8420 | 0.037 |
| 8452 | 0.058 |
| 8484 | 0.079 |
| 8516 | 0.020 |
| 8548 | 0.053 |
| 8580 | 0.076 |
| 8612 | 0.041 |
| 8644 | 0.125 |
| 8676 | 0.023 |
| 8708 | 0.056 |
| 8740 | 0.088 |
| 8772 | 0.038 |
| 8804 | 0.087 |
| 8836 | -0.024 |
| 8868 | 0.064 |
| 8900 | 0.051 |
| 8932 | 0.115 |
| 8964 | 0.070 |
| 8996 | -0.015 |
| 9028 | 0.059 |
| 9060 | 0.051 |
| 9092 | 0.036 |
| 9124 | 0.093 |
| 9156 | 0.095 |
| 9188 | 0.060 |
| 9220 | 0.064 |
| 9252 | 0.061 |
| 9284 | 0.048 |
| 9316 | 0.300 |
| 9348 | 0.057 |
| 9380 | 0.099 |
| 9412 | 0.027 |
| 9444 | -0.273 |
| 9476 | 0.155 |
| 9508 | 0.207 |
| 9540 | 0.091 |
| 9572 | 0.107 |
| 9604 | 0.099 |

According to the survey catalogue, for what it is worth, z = 1.161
